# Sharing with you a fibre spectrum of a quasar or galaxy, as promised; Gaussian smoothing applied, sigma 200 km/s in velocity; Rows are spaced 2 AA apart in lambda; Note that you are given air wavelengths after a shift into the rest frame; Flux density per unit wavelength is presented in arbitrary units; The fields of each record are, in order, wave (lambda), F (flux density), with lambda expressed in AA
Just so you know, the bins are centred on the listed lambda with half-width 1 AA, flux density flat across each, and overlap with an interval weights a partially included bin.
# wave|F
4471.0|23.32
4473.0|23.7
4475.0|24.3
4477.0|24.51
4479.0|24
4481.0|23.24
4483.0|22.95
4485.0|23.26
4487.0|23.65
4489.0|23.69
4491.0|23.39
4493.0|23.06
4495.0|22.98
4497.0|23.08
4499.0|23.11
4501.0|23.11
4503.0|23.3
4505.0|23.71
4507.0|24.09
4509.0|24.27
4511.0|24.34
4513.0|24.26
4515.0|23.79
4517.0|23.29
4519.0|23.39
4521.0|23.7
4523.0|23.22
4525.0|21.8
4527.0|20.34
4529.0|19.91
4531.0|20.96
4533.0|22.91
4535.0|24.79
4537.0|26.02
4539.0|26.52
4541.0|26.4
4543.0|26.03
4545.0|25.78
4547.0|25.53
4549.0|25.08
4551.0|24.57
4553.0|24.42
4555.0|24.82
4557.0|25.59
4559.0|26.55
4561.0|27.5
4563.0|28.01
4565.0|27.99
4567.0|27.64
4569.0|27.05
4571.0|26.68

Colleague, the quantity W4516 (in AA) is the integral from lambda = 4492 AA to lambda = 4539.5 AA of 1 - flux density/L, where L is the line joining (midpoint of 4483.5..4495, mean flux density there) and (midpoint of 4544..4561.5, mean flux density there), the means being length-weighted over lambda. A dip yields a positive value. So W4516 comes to 1.8 AA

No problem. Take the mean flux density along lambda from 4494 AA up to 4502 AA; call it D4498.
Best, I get 23.1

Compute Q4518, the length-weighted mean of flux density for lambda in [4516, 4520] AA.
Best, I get 23.3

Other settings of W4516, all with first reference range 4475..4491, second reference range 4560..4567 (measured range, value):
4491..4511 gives 0.91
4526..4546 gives 1.85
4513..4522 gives 0.64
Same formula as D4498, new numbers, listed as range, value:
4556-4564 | 26.9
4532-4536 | 23.9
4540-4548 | 25.9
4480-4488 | 23.3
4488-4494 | 23.4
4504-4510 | 24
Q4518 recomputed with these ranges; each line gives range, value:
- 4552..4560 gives 25.3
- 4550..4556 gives 24.6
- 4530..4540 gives 24.2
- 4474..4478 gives 24.4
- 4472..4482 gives 23.9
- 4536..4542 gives 26.3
